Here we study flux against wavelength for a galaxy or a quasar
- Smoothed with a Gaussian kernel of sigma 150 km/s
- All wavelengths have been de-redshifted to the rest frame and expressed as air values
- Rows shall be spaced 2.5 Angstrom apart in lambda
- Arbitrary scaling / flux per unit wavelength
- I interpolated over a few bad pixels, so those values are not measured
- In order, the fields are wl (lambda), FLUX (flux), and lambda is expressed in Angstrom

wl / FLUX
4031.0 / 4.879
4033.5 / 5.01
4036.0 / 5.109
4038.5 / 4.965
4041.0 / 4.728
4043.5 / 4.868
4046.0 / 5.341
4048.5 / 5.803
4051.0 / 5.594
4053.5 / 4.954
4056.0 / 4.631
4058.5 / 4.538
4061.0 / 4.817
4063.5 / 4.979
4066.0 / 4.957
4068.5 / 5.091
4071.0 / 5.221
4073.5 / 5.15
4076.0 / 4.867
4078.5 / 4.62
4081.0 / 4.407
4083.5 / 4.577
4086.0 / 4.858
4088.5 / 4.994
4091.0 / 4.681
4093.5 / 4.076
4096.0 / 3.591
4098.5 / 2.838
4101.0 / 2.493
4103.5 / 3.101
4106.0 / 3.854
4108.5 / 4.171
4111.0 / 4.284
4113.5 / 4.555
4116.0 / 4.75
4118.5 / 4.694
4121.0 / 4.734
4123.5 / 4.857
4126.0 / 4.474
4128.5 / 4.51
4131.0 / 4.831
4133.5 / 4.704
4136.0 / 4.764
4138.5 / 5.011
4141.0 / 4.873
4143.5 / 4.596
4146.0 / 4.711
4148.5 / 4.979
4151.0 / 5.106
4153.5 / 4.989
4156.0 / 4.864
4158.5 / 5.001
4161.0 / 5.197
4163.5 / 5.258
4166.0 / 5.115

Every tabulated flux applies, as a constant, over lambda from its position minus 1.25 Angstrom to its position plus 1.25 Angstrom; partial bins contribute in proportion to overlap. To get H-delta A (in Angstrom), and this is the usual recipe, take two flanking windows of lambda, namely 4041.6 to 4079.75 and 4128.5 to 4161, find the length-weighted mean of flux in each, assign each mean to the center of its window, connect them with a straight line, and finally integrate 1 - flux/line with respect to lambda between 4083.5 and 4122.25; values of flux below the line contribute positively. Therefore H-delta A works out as 6.4 Angstrom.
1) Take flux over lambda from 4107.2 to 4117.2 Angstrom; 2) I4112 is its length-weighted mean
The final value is 4.44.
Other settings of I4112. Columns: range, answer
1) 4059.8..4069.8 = 4.96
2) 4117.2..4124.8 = 4.76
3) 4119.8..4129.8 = 4.64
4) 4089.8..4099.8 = 3.79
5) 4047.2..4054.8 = 5.44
